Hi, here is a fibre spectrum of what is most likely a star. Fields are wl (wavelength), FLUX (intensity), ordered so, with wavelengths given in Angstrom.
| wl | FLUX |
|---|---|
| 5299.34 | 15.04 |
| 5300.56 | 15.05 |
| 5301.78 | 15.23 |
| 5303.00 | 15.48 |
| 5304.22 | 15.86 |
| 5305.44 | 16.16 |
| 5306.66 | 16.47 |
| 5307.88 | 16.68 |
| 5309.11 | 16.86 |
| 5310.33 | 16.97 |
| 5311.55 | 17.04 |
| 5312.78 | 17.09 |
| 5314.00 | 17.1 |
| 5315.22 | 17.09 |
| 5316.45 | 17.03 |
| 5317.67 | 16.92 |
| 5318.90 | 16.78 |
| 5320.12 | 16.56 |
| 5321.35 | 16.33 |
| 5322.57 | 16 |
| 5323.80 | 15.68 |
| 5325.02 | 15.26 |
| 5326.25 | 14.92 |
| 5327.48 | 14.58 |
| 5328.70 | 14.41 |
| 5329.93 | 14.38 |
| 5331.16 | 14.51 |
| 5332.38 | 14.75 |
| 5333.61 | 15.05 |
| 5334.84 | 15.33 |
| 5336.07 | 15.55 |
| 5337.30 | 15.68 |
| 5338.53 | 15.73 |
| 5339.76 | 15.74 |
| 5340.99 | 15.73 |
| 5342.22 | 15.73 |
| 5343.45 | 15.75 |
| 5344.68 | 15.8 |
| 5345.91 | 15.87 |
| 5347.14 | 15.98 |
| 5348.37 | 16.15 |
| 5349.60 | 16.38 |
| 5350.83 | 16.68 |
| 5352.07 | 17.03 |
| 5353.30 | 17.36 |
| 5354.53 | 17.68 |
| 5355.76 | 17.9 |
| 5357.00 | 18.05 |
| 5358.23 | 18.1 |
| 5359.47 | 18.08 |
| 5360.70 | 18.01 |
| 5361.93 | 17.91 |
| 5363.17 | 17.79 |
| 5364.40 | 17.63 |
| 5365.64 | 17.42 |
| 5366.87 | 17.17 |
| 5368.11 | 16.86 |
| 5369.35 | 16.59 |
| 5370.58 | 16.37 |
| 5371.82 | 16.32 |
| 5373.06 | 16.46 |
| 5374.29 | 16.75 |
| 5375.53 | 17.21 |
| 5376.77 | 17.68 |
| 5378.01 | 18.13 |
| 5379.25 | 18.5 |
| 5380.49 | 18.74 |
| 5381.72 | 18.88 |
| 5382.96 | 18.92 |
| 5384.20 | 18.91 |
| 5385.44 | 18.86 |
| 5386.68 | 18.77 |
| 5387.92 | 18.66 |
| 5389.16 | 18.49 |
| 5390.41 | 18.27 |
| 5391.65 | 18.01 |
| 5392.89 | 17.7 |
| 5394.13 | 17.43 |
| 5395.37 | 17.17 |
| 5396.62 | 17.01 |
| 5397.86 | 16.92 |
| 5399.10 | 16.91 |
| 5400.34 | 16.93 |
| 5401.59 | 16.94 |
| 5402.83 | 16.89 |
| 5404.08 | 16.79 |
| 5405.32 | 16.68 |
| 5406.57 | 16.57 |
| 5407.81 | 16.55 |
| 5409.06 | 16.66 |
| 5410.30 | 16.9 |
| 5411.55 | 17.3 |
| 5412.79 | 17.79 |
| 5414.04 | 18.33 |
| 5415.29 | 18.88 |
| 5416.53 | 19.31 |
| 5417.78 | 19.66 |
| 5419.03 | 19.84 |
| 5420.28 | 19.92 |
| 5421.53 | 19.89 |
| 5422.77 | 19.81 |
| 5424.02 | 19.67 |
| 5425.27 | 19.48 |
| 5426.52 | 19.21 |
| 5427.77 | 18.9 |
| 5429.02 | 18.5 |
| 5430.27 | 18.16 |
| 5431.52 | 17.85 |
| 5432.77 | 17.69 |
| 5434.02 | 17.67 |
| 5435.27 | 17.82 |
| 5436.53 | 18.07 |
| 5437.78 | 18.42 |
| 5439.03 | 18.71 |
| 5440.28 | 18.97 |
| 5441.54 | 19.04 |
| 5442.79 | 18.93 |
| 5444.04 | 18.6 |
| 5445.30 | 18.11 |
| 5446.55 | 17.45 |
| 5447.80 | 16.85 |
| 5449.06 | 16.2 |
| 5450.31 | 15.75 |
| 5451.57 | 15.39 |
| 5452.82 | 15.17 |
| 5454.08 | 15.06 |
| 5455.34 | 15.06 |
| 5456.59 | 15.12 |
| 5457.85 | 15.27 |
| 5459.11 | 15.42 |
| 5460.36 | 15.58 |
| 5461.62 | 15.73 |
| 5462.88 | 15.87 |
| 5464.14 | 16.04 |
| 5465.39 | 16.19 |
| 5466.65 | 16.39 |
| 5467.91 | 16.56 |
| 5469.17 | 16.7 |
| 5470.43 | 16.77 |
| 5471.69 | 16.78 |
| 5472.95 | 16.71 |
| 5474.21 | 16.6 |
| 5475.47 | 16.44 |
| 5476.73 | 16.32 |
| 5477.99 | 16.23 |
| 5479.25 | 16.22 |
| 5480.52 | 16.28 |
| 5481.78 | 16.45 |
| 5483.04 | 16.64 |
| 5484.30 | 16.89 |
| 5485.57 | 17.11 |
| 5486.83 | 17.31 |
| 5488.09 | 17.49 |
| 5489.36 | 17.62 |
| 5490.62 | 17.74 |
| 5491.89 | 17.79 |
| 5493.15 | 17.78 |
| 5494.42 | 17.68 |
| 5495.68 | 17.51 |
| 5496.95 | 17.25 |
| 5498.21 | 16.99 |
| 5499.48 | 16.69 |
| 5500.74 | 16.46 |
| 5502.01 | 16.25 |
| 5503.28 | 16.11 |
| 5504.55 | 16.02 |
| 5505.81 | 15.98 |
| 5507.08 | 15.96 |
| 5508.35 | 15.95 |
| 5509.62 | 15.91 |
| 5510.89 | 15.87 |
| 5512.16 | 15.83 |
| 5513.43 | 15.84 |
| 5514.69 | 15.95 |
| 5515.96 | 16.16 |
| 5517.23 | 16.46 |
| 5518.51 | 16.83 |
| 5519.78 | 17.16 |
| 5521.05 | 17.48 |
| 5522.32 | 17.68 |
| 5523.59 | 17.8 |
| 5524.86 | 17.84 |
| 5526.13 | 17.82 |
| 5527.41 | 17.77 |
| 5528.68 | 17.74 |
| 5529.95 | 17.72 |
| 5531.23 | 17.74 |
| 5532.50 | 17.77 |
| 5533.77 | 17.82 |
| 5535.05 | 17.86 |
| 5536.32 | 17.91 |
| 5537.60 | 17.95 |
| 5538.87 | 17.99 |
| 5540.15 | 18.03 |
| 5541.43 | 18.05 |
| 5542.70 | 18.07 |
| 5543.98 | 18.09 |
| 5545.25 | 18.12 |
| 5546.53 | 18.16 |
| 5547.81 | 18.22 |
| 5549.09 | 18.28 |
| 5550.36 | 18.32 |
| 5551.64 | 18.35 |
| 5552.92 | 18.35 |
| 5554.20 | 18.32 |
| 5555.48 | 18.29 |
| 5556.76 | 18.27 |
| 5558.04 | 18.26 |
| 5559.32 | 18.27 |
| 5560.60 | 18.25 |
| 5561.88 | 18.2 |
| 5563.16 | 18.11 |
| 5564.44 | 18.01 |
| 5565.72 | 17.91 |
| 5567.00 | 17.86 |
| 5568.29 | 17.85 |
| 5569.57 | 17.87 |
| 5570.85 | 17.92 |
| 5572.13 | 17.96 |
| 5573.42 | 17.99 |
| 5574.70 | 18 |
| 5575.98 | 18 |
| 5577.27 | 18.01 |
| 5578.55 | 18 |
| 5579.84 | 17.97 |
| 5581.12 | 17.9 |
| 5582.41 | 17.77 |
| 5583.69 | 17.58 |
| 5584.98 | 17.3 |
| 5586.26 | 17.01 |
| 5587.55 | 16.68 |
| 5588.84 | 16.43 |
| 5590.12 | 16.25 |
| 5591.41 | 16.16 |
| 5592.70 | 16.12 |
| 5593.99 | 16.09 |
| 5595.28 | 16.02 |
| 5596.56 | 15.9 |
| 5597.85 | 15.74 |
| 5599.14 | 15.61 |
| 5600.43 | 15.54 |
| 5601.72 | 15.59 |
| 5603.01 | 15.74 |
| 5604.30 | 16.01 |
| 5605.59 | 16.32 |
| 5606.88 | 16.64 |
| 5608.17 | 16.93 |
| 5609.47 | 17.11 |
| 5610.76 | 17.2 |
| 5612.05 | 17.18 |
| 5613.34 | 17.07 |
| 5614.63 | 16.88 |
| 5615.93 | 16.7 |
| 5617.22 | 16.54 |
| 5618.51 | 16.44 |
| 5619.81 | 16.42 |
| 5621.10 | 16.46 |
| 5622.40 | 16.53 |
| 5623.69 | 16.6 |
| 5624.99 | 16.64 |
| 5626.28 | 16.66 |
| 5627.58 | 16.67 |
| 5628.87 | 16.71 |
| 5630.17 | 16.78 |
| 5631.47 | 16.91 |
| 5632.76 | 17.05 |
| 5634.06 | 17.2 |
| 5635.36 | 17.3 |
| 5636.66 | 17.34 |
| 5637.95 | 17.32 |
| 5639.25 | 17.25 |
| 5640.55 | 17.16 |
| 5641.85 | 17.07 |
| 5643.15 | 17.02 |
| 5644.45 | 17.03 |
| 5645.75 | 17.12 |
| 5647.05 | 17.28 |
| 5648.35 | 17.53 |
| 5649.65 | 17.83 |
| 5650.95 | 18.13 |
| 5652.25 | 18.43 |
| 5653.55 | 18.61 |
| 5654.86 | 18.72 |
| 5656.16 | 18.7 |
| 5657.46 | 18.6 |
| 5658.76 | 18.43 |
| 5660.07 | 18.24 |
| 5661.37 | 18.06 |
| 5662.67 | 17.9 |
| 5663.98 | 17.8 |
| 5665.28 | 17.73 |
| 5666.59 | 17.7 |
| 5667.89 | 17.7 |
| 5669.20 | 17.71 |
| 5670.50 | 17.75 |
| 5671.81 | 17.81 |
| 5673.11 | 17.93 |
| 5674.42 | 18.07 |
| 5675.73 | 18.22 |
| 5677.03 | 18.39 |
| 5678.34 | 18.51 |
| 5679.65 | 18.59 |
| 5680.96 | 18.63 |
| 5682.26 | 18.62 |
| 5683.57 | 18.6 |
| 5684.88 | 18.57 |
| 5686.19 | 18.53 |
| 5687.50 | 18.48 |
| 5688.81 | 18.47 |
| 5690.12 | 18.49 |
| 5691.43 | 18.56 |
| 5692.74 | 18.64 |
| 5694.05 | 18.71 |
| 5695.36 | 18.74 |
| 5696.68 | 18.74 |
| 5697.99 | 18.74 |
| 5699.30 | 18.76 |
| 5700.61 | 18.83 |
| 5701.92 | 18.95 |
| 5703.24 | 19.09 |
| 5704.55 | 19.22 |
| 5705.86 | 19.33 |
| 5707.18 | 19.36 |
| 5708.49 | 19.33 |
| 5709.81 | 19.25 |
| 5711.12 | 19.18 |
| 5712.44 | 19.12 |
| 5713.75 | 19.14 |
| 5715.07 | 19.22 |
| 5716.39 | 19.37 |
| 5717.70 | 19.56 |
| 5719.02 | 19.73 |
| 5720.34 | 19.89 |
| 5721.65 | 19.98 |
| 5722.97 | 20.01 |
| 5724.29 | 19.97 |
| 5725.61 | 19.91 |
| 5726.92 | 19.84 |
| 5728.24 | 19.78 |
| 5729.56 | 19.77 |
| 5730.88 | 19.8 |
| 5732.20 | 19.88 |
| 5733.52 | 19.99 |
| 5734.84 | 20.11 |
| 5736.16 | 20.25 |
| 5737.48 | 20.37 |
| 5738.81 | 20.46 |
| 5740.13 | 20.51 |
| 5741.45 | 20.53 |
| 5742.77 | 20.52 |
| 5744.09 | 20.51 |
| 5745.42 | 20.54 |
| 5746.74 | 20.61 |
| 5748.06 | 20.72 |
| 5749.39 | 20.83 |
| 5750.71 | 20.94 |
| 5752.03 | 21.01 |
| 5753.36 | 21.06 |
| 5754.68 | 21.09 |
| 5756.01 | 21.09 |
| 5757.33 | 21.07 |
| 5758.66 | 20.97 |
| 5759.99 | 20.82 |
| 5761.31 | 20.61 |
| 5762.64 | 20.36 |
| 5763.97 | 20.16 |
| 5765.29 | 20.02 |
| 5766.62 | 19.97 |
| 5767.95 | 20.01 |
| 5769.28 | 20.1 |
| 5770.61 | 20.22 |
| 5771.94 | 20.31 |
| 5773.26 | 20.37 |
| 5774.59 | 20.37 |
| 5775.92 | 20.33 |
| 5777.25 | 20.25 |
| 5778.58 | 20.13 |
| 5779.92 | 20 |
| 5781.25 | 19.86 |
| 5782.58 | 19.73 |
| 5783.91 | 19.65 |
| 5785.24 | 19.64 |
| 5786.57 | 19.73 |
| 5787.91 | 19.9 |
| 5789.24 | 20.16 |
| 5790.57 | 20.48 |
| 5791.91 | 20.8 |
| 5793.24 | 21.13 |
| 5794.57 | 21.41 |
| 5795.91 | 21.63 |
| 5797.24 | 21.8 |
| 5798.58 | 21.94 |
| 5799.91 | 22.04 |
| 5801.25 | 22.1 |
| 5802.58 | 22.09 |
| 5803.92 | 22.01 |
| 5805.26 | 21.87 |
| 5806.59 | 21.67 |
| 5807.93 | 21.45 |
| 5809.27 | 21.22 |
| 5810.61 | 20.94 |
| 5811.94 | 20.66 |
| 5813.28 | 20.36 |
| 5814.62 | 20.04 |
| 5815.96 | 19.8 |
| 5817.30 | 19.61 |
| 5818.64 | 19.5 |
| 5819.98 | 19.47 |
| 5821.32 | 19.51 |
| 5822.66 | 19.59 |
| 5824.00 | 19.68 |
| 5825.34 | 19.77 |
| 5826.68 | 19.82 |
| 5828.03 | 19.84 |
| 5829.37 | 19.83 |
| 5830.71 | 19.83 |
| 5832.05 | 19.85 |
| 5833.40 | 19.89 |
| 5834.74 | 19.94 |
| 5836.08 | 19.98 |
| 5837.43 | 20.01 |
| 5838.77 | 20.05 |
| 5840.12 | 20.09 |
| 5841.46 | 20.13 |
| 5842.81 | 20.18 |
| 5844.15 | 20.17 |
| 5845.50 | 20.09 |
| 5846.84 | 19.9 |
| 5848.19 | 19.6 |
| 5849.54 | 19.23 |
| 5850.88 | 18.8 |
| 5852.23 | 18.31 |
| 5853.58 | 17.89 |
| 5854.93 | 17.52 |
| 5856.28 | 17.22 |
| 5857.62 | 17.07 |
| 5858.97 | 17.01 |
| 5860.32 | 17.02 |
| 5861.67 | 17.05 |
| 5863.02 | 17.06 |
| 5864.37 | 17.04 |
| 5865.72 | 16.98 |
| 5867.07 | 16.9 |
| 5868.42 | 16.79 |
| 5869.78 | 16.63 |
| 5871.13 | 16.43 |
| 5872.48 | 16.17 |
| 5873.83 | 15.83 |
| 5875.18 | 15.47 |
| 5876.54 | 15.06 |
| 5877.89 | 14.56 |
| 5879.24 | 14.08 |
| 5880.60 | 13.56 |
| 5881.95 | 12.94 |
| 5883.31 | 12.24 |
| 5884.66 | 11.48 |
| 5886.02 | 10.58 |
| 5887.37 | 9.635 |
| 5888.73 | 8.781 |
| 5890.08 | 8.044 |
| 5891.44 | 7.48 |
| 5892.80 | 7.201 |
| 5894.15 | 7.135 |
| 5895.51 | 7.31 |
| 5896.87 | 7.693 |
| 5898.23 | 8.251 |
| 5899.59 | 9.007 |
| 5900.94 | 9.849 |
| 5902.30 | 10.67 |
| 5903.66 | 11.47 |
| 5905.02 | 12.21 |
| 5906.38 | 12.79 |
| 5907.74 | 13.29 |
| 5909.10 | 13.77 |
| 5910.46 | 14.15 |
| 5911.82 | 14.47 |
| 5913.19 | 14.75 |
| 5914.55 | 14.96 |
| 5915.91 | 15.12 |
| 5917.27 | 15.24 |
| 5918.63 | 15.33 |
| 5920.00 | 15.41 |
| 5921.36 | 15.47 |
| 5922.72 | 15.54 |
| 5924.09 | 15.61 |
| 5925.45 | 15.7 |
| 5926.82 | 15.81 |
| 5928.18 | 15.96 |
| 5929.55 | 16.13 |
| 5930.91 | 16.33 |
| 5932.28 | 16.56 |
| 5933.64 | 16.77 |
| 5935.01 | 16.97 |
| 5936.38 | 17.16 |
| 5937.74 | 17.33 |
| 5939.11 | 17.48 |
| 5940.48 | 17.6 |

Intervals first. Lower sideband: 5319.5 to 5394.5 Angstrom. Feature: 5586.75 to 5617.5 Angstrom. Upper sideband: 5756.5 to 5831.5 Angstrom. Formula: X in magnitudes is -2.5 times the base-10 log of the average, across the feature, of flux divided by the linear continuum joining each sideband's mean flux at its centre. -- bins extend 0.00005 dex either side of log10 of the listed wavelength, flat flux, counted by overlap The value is 0.16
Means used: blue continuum 16.8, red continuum 20.5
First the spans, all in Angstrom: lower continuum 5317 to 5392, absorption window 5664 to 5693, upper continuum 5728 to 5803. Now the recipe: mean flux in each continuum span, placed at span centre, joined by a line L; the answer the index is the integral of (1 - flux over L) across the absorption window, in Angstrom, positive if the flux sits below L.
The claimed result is 2.2 Angstrom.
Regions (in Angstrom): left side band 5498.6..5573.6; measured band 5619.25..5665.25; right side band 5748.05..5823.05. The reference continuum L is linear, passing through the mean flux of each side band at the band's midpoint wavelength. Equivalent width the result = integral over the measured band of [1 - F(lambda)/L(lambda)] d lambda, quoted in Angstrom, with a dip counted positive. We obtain 3.4 Angstrom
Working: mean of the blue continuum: 17.5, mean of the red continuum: 20.6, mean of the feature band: 17.4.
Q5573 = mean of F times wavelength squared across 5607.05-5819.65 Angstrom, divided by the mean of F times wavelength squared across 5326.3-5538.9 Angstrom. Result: 1.2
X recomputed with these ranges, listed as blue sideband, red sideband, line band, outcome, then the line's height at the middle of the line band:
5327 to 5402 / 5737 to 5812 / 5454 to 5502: 0.09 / 18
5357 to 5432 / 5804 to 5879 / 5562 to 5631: 0.09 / 18.3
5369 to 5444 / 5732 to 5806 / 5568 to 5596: 0.12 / 19.3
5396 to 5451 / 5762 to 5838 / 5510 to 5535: 0.09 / 18.6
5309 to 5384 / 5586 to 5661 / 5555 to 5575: -0.07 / 16.9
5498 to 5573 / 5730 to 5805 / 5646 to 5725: 0.05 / 19.5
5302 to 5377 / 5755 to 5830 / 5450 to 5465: 0.13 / 17.5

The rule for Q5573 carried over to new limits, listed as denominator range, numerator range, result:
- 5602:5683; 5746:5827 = 1.24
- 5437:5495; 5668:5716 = 1.21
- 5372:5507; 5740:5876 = 1.30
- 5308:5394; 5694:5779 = 1.36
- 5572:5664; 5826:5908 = 0.98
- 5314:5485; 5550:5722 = 1.13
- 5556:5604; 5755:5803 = 1.28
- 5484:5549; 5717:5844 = 1.30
